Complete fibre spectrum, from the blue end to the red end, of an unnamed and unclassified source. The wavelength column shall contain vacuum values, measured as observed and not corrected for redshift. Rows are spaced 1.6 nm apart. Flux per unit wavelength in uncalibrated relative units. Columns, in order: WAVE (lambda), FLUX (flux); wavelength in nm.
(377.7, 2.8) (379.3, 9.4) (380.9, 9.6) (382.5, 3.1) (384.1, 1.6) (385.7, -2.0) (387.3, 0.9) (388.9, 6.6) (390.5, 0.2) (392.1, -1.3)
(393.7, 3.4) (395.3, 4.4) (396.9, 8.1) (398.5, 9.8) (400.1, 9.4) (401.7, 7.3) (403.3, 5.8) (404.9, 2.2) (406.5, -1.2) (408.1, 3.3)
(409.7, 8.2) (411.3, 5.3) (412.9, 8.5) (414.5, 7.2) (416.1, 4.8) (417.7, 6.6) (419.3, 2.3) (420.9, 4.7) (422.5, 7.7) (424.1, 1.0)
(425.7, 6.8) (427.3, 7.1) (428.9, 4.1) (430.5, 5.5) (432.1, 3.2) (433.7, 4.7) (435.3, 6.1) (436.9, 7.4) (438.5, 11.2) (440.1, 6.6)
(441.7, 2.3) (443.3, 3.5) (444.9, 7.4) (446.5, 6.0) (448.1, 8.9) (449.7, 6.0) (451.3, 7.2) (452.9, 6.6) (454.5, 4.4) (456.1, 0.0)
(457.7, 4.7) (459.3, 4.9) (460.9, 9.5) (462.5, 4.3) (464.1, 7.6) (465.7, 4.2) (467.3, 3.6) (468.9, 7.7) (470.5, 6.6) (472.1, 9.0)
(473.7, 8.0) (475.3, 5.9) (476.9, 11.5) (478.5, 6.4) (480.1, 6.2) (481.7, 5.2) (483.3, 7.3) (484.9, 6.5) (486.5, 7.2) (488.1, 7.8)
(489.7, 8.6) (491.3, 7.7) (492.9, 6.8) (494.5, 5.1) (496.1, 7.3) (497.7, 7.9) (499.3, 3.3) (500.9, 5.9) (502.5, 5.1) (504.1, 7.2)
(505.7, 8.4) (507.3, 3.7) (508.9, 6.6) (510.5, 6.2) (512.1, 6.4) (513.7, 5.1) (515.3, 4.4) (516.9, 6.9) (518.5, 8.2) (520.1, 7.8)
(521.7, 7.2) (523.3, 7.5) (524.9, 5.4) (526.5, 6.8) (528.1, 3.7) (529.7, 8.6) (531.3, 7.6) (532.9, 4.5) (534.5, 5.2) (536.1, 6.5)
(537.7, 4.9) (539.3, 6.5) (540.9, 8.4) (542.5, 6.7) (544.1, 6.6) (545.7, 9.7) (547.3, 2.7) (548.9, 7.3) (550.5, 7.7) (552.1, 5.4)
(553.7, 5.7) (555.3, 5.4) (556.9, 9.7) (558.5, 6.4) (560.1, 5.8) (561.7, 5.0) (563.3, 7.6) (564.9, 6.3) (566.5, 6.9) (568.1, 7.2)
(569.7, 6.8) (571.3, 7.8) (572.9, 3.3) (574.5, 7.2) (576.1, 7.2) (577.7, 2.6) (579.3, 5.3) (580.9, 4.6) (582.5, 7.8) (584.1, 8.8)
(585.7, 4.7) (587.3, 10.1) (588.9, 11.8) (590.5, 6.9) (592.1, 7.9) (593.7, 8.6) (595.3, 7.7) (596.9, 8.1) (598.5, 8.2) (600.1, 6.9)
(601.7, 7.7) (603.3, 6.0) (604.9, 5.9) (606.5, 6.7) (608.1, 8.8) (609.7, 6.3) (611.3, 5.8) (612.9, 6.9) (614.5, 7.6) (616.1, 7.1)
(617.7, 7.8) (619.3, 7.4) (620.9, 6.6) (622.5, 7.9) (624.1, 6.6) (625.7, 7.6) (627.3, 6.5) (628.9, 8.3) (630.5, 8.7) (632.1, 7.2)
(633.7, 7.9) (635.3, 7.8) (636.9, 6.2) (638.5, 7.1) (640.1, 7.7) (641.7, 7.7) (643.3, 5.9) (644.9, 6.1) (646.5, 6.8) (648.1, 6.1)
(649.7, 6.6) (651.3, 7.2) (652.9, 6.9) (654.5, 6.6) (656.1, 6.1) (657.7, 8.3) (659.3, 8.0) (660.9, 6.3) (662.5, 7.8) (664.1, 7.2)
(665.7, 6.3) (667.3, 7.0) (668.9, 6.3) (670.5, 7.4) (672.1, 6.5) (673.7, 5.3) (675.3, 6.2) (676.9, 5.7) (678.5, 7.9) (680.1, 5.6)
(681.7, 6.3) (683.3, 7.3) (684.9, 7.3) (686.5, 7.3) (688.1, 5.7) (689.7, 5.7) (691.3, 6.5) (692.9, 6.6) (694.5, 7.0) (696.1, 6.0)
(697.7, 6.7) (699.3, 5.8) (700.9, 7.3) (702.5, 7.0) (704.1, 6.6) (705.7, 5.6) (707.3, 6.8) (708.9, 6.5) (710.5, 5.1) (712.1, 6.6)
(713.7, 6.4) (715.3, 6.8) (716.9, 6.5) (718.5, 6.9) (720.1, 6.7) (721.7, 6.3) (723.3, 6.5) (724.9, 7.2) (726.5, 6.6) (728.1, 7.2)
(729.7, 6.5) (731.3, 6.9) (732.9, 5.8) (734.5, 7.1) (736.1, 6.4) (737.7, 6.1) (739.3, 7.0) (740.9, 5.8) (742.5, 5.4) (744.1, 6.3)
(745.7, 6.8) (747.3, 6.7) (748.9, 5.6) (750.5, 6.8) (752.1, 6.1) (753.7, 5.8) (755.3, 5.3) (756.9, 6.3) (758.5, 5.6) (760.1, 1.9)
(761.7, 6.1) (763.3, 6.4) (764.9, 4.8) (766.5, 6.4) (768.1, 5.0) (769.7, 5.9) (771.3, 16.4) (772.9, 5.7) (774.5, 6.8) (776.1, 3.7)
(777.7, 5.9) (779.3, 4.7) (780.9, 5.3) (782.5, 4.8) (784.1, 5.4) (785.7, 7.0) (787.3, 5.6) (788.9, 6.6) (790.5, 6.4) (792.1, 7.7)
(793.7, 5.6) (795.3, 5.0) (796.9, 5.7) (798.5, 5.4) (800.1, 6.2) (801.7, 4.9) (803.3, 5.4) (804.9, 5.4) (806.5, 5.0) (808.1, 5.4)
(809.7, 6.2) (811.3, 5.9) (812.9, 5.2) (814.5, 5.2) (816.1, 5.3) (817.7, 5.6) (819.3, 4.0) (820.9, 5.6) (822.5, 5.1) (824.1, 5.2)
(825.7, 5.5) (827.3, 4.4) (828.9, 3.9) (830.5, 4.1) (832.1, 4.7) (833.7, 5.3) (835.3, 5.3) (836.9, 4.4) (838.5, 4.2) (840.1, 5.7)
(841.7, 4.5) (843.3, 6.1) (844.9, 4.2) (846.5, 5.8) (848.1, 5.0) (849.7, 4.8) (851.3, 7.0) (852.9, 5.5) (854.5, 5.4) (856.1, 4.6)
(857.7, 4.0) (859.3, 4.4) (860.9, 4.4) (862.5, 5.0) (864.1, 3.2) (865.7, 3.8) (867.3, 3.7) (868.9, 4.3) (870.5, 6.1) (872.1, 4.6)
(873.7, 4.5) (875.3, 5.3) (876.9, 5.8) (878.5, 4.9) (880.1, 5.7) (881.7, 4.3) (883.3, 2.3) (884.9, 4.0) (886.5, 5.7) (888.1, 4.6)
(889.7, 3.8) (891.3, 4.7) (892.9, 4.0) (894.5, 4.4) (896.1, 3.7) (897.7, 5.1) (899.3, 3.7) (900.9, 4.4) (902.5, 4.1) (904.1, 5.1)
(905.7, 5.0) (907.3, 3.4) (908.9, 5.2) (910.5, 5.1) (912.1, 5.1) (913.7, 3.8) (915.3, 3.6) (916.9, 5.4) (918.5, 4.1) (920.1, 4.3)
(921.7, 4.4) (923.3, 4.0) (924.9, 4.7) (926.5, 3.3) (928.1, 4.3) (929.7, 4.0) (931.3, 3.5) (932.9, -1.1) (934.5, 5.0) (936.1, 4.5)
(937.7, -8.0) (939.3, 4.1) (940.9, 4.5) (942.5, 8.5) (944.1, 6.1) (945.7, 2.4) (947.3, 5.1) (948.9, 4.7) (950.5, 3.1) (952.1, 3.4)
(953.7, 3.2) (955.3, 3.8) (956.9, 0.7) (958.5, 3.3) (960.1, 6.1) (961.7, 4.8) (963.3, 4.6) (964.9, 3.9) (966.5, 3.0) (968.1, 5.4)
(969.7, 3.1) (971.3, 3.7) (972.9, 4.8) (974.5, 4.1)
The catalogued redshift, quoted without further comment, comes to 0.18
